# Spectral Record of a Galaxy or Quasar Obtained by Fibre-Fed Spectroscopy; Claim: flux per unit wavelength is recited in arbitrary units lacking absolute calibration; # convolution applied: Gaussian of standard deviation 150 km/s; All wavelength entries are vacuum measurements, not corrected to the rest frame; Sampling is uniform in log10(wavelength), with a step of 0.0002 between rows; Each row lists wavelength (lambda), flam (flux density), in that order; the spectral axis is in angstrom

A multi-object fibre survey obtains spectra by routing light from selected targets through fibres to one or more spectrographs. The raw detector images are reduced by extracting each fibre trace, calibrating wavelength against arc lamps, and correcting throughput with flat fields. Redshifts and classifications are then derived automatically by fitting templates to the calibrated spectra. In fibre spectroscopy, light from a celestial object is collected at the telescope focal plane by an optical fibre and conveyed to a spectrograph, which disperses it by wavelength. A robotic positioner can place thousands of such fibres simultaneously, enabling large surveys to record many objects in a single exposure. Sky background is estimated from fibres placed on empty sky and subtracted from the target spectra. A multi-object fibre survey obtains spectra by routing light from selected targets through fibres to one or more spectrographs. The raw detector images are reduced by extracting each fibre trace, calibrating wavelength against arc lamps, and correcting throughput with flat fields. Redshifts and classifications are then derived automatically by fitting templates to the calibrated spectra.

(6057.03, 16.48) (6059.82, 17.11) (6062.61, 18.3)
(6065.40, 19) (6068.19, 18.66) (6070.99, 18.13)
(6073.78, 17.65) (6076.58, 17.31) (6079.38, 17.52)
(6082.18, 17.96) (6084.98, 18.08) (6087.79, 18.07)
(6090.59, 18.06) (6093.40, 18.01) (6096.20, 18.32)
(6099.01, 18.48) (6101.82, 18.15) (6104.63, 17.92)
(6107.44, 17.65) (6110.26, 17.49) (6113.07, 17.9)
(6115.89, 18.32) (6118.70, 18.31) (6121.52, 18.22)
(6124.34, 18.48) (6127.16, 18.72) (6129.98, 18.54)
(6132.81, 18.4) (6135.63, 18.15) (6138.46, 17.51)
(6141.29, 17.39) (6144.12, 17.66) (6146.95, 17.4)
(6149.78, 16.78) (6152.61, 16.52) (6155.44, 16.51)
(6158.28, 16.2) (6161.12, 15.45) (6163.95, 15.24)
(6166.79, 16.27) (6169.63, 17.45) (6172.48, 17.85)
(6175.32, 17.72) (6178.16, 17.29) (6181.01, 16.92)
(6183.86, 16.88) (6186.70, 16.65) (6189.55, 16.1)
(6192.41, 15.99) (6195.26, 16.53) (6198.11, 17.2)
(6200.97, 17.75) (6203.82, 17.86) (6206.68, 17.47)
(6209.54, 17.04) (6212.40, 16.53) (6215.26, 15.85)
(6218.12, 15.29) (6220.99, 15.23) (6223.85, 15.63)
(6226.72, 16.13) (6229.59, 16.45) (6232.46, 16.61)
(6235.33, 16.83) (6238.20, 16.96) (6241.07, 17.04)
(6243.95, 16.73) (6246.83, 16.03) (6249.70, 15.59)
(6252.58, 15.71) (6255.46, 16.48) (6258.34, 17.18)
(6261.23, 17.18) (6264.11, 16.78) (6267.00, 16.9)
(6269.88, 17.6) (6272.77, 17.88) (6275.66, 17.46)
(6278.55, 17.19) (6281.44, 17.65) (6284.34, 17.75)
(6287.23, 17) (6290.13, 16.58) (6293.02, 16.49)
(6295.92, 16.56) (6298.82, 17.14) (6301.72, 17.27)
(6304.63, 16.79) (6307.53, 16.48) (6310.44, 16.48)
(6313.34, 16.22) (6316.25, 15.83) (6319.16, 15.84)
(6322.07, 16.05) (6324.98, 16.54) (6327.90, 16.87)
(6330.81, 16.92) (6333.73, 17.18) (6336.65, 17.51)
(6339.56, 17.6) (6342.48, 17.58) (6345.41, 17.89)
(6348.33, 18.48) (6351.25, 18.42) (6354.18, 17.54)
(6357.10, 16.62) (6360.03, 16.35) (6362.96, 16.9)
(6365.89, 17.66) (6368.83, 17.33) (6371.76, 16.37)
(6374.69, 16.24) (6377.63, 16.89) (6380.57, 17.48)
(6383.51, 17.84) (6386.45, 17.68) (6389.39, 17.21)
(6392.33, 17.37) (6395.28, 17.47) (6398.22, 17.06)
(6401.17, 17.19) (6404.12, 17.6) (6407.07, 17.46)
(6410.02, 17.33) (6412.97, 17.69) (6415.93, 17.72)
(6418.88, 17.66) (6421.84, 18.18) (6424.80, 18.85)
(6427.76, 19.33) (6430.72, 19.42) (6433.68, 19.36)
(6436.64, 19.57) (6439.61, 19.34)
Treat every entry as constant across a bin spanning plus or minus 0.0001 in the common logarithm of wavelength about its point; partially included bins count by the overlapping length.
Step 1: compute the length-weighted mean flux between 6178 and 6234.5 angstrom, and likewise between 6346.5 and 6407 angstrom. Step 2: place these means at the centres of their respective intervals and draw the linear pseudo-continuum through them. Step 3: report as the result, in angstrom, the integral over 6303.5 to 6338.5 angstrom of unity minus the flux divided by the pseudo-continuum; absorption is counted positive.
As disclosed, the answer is 0.99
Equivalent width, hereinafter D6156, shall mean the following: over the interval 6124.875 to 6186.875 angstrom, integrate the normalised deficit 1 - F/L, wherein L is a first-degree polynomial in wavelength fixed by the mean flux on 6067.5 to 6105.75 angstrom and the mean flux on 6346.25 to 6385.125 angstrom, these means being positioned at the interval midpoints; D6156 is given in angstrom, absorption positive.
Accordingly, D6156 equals 2.2 angstrom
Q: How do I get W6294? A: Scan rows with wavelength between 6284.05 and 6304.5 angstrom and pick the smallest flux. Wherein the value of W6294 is 16.49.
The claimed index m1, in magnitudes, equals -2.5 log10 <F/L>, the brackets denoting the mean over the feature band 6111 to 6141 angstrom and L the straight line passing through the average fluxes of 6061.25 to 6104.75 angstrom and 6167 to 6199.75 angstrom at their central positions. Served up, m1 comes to -0.04 mag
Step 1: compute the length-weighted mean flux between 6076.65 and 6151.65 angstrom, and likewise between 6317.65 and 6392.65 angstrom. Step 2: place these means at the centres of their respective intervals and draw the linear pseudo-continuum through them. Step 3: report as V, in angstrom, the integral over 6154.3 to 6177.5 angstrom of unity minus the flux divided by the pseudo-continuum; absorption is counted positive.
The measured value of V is 1.5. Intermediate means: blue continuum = 18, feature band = 16.6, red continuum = 17.2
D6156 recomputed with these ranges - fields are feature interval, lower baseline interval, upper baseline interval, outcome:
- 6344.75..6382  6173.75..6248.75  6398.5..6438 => 1.2 angstrom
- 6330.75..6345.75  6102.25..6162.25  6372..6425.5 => 0.0 angstrom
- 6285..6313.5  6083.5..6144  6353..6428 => 1.4 angstrom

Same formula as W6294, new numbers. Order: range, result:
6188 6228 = 15.23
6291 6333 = 15.83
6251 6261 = 15.71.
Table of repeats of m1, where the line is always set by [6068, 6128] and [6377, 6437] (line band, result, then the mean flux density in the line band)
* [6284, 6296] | 0.070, 16.8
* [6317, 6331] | 0.100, 16.4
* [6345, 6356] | -0.008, 18.1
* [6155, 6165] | 0.142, 15.8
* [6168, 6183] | 0.037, 17.4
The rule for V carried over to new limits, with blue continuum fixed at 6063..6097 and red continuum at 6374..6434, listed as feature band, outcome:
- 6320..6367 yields 1.5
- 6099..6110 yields 0.1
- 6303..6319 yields 1.4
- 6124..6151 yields 0.2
